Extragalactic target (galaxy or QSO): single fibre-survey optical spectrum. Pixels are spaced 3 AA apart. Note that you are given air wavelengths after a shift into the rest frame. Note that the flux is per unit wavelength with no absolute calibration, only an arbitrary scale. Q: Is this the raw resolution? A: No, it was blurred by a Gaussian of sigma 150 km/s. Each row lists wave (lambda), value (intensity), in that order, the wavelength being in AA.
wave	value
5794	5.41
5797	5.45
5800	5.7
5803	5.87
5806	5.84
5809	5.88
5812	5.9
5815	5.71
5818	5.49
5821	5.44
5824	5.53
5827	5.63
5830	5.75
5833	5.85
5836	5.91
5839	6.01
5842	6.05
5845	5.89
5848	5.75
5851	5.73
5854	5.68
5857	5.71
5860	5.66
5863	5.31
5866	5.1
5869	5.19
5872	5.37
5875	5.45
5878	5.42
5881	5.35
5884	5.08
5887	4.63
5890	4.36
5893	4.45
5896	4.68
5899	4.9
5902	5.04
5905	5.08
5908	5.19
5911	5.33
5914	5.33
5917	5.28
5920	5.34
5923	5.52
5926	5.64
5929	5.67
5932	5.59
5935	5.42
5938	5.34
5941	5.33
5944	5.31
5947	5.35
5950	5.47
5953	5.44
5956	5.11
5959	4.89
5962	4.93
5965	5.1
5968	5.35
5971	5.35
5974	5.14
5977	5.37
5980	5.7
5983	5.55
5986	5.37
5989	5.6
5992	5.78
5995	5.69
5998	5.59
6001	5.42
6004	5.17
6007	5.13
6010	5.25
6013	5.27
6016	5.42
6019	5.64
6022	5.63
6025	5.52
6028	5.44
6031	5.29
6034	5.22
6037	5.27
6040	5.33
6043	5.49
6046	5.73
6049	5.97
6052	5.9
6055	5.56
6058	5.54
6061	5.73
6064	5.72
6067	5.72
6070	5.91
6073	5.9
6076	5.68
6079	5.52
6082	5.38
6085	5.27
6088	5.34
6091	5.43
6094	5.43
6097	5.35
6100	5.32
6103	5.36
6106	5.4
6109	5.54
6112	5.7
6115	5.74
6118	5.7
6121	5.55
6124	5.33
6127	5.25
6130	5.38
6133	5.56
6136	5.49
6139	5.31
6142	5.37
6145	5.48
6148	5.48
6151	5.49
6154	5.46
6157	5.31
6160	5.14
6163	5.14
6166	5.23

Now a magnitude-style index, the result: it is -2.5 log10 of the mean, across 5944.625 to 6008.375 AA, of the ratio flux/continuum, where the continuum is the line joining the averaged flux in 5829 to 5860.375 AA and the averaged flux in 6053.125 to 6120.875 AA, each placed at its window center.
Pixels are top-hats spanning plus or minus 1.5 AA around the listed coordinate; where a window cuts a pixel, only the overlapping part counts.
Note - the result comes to 0.06 mag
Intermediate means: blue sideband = 5.82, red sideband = 5.56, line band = 5.36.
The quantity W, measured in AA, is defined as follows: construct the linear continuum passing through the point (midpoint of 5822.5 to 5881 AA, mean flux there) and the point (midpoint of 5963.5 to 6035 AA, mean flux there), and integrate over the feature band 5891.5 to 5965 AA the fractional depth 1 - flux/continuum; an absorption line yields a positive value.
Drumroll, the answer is 3.8 AA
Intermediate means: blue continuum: 5.62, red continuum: 5.42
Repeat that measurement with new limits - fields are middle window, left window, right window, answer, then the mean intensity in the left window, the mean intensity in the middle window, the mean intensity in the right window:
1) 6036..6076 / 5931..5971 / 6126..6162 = -2.5 AA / 5.28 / 5.68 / 5.39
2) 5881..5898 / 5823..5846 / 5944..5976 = 2.6 AA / 5.83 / 4.71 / 5.22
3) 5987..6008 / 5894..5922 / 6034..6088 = -0.3 AA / 5.12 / 5.49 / 5.61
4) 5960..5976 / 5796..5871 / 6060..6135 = 1.2 AA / 5.68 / 5.17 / 5.53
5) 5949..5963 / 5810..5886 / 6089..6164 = 0.9 AA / 5.59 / 5.17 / 5.43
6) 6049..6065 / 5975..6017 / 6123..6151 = -0.8 AA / 5.45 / 5.72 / 5.41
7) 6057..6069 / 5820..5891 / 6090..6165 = -0.5 AA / 5.5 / 5.69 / 5.43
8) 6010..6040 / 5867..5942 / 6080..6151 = -0.3 AA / 5.2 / 5.4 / 5.44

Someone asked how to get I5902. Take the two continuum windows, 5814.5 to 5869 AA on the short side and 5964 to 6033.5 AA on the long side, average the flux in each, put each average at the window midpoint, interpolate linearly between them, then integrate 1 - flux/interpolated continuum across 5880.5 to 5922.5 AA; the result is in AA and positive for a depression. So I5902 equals 4.3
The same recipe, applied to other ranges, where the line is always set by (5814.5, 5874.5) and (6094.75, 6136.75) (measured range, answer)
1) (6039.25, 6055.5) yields -0.5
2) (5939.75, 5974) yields 2.1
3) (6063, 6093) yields -0.5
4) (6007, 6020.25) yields 0.4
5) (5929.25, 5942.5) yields 0.3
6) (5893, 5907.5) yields 1.8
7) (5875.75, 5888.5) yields 1.1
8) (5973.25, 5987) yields 0.3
